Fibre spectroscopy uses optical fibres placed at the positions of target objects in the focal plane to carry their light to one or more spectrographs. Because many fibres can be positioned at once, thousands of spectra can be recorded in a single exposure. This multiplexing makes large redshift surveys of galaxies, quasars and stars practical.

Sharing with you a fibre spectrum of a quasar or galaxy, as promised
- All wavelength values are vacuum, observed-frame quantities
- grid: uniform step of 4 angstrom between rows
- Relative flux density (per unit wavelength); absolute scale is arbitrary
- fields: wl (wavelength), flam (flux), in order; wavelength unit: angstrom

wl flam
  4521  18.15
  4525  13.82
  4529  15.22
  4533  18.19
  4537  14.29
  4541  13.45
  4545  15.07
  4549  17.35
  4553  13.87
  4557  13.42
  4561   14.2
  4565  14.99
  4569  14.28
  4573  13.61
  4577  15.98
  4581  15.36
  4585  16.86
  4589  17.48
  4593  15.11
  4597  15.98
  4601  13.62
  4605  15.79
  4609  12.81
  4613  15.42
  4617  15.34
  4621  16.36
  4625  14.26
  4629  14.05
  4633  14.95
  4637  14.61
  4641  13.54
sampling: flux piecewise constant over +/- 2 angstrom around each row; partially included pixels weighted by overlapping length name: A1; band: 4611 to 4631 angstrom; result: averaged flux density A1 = 15.1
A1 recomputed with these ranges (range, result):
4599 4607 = 14.7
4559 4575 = 14.3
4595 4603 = 14.8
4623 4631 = 14.2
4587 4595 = 16.3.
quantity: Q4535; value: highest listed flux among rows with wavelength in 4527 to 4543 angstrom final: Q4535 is 18.19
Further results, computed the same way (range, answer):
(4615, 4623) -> 16.36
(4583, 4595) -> 17.48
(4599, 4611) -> 15.79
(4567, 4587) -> 16.86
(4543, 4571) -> 17.35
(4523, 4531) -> 15.22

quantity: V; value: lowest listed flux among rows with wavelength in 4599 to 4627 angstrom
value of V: 12.81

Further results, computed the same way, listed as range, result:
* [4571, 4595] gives 13.61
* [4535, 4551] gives 13.45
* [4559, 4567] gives 14.2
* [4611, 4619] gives 15.34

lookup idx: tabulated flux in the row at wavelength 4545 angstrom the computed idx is 15.07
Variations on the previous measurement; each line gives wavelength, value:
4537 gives 14.29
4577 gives 15.98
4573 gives 13.61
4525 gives 13.82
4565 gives 14.99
